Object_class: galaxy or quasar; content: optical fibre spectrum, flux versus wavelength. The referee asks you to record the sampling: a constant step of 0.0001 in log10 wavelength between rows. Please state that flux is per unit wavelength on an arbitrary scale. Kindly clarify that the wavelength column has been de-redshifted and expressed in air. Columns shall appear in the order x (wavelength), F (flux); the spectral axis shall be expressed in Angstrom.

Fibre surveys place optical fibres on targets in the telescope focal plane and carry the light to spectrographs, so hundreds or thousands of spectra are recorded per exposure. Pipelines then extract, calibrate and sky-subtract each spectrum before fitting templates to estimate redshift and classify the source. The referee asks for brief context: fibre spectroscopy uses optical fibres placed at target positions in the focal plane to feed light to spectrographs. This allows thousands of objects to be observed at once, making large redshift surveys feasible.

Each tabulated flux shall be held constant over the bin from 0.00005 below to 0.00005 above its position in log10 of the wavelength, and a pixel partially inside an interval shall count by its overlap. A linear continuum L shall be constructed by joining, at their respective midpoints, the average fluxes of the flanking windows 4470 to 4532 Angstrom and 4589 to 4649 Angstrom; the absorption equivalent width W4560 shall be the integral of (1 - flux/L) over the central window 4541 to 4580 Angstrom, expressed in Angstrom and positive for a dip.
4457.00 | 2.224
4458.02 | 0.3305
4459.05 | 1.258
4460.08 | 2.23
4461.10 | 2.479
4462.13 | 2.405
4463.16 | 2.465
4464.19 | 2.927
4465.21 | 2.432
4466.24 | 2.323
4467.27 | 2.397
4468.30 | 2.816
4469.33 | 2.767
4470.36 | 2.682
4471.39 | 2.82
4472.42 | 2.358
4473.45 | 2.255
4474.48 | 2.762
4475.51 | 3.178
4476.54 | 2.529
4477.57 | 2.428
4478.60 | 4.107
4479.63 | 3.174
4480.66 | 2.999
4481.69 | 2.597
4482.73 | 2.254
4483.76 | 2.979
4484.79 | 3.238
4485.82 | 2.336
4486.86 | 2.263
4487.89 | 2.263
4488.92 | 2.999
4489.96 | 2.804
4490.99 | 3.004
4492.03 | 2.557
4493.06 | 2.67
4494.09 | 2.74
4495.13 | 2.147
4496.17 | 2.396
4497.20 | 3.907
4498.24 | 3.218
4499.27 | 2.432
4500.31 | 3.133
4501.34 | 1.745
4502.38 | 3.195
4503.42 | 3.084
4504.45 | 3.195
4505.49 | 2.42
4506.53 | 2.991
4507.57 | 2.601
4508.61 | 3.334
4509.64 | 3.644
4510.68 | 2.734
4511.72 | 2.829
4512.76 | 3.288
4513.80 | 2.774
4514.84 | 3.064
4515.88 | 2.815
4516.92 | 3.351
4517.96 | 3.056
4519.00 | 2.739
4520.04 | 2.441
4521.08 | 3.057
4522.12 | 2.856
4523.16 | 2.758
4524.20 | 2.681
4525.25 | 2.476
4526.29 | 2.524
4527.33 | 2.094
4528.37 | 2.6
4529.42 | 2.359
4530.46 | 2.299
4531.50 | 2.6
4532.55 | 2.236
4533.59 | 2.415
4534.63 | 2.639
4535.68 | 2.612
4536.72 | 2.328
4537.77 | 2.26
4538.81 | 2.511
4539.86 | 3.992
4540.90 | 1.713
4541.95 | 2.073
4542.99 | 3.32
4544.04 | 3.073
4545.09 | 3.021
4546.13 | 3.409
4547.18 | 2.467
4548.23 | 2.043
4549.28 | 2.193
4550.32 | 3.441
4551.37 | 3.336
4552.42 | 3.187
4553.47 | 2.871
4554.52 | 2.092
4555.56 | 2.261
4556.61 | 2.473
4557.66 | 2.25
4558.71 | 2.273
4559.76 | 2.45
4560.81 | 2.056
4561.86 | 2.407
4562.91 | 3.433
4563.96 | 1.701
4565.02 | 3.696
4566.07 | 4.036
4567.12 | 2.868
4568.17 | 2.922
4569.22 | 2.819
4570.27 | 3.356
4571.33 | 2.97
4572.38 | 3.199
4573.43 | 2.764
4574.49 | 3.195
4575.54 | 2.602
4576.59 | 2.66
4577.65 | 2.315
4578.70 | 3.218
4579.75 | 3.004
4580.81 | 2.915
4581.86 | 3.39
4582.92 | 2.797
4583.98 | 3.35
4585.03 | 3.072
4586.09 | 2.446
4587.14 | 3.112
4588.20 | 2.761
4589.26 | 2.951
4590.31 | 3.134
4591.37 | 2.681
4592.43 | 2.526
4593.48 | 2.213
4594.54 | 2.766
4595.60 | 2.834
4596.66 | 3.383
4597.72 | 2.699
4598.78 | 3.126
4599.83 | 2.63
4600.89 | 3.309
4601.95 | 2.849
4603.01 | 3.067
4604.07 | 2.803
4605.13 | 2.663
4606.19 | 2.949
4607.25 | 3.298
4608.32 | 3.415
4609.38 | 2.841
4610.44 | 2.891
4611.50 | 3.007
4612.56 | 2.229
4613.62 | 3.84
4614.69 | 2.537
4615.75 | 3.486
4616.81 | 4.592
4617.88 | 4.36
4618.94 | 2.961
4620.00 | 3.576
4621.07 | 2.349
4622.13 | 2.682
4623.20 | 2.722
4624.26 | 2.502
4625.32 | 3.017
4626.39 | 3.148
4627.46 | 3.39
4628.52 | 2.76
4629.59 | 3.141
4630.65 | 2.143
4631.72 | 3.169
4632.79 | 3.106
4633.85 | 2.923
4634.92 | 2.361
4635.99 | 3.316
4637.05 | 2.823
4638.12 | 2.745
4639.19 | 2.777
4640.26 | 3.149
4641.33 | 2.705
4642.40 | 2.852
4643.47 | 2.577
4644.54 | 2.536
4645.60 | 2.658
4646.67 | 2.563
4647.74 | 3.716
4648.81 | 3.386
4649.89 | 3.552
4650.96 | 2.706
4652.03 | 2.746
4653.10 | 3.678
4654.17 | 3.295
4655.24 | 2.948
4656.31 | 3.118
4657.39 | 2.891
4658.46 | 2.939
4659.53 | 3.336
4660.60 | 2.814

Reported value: 1.2 Angstrom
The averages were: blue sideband 2.78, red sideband 2.96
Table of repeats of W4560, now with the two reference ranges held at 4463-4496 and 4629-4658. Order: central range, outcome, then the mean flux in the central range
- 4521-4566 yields 2.7 Angstrom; 2.63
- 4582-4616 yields -0.6 Angstrom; 2.93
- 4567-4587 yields -0.7 Angstrom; 2.95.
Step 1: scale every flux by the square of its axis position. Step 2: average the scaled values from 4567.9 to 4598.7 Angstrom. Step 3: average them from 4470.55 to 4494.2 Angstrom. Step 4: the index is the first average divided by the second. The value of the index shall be 1.1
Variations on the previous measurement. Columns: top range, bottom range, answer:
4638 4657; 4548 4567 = 1.15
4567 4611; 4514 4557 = 1.12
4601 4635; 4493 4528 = 1.12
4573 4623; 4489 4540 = 1.12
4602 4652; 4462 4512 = 1.15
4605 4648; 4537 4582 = 1.10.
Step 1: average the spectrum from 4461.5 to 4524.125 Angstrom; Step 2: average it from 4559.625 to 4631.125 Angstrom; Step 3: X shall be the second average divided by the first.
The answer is 1.1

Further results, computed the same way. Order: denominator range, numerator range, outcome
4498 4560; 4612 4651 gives 1.10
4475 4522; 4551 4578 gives 0.97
